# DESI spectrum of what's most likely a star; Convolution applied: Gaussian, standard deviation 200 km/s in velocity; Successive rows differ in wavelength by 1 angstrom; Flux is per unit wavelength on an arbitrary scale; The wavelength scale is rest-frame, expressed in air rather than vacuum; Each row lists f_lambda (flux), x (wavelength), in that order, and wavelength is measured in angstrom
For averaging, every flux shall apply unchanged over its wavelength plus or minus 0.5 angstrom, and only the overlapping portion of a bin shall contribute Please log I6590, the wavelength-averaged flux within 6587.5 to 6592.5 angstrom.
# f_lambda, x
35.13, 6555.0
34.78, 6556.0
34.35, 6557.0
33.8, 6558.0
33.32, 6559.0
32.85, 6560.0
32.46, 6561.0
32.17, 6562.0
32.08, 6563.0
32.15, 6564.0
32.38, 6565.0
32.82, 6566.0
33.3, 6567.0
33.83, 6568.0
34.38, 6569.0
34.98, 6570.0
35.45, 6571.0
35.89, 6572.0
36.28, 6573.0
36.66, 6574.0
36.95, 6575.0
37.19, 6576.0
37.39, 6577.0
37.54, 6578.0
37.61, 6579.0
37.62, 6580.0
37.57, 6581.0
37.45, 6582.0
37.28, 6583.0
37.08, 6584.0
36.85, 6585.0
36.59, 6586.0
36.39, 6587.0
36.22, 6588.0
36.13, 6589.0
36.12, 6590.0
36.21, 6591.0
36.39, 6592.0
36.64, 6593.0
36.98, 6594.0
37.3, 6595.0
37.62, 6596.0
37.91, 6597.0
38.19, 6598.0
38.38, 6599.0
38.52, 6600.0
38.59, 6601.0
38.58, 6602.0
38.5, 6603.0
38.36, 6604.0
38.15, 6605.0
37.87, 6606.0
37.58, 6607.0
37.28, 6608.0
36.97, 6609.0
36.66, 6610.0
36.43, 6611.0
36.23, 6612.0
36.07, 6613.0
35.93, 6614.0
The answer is 36.2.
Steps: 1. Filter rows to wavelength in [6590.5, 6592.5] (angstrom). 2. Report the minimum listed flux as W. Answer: 36.21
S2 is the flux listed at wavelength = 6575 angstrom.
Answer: 36.95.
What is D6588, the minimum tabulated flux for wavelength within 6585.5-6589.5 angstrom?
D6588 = 36.13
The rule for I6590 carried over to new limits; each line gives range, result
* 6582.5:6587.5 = 36.8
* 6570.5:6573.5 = 35.9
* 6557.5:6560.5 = 33.3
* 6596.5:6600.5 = 38.2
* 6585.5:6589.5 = 36.3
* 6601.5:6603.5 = 38.5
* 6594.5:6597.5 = 37.6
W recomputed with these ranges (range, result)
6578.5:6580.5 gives 37.61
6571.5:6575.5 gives 35.89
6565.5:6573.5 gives 32.82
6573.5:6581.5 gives 36.66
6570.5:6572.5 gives 35.45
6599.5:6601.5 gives 38.52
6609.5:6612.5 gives 36.23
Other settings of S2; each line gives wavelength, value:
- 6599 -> 38.38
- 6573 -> 36.28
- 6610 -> 36.66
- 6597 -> 37.91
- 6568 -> 33.83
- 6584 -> 37.08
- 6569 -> 34.38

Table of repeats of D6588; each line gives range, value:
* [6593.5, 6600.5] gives 36.98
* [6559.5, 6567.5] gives 32.08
